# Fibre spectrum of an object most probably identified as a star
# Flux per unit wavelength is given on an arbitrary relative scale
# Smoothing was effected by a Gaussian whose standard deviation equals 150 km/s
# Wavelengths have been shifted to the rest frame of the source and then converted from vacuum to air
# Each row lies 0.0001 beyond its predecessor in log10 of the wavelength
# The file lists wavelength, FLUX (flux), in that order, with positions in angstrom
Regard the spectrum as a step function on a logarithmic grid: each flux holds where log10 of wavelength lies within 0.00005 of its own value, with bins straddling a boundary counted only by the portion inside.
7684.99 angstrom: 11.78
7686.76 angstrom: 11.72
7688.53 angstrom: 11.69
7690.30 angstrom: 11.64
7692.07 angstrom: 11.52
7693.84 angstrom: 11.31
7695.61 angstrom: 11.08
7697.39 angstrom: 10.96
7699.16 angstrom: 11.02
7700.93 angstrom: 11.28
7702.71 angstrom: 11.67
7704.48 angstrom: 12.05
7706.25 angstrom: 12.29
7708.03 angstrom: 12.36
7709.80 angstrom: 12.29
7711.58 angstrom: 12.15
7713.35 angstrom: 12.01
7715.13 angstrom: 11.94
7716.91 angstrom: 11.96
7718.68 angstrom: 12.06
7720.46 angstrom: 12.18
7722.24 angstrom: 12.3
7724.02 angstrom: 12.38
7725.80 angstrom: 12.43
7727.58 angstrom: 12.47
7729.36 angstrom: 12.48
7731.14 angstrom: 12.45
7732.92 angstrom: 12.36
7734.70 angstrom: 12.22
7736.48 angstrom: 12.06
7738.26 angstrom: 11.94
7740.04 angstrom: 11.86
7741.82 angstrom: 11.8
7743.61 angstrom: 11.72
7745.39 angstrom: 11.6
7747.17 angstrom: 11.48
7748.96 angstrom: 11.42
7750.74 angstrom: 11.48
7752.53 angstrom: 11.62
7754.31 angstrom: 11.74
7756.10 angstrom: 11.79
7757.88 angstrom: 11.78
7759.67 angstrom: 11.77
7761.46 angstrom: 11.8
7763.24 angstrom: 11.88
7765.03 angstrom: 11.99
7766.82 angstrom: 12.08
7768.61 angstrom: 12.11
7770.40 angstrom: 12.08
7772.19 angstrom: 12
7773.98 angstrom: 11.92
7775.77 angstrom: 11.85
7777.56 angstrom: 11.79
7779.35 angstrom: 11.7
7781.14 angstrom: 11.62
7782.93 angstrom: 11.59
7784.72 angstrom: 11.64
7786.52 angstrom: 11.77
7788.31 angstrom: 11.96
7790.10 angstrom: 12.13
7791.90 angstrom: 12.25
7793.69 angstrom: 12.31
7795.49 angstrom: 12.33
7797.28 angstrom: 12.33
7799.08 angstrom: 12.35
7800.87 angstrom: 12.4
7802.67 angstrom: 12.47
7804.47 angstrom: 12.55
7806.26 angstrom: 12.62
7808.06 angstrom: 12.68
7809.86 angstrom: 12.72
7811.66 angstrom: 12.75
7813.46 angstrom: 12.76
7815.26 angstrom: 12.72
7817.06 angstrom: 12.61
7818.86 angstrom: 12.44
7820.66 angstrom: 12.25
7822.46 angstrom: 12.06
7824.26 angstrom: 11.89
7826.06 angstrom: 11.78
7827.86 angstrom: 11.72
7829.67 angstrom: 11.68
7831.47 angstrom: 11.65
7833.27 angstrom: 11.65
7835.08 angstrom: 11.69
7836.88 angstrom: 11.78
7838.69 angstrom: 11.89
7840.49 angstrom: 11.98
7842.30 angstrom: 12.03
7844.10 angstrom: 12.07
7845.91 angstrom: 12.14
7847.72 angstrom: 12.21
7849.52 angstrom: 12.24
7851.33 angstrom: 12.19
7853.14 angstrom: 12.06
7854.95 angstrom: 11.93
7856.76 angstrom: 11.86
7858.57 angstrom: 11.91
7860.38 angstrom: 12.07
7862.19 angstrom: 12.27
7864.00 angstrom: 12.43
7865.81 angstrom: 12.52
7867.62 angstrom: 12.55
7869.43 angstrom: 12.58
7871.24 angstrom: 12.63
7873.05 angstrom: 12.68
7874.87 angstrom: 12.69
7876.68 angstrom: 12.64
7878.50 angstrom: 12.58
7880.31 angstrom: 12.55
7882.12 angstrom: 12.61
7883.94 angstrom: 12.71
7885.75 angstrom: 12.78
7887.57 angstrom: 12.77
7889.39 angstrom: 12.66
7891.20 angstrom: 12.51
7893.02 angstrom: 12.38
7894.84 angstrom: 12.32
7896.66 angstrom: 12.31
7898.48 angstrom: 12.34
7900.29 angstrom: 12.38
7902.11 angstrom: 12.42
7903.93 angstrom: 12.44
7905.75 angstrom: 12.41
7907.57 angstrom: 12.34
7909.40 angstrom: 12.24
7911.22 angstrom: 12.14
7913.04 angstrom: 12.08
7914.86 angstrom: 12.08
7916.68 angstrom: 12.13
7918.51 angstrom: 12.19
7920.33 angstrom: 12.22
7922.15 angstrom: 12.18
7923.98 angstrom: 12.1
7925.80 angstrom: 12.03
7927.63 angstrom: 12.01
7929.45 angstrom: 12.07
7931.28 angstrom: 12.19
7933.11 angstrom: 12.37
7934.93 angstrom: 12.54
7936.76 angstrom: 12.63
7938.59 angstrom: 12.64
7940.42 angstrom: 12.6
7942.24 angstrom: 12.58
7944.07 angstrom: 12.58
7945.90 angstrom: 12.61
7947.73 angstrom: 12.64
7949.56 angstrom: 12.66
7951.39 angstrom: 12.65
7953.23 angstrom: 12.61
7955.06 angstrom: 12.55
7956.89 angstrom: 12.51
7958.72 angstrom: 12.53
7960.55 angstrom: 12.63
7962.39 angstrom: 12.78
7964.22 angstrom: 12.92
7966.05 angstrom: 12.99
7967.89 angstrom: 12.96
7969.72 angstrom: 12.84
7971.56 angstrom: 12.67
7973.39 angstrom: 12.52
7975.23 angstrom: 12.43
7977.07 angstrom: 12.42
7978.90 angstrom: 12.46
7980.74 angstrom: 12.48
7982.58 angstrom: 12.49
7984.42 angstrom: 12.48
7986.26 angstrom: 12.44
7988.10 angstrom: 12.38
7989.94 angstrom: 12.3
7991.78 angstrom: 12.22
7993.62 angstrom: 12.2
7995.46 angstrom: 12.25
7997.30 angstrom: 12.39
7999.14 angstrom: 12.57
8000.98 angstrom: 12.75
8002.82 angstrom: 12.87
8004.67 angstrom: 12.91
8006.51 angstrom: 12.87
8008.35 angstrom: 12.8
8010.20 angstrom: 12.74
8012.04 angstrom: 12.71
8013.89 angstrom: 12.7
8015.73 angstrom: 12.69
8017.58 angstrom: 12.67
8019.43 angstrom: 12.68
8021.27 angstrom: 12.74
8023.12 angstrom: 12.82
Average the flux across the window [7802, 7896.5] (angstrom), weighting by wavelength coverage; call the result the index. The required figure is 12.3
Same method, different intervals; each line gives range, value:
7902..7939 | 12.2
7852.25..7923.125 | 12.4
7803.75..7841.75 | 12.2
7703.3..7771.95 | 12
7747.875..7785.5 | 11.8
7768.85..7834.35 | 12.1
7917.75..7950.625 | 12.4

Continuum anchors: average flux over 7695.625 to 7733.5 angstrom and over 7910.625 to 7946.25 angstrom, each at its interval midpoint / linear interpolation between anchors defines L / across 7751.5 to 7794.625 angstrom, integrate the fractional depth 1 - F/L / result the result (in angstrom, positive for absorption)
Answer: 0.8 angstrom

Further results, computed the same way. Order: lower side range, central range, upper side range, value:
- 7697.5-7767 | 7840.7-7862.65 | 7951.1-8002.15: 0.3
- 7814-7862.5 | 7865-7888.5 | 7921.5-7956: -0.9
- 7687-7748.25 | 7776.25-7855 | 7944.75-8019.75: 0.3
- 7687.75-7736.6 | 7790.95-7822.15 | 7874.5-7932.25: -0.9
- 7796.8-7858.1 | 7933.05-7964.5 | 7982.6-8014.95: -0.4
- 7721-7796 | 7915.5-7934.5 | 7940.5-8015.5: 0.4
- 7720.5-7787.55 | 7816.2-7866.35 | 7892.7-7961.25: 0.5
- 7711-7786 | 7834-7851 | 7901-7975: 0.3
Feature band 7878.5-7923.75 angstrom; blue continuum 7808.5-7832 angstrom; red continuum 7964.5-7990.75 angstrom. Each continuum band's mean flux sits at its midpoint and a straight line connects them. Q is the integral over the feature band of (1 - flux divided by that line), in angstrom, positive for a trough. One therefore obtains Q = 0.1 angstrom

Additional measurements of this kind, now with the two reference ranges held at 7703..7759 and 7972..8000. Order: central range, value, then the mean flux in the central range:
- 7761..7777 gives 0.1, 12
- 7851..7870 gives 0.0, 12.2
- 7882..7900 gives -0.4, 12.5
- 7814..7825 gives -0.2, 12.4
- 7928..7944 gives -0.1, 12.4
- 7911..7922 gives 0.1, 12.2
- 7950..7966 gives -0.4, 12.7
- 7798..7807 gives -0.3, 12.5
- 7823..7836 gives 0.5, 11.7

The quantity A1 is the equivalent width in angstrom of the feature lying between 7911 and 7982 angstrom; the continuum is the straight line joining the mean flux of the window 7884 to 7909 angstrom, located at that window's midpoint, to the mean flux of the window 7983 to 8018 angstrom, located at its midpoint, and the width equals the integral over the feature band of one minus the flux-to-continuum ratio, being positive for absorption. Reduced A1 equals 0.3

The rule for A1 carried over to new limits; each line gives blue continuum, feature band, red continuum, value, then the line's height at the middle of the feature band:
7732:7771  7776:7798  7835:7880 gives 0.1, 12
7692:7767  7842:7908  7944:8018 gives -0.5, 12.3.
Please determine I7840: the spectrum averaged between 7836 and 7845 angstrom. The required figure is 12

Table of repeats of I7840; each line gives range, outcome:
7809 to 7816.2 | 12.7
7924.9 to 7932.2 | 12.1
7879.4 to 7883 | 12.6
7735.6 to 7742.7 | 11.9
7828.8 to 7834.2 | 11.7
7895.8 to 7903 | 12.4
